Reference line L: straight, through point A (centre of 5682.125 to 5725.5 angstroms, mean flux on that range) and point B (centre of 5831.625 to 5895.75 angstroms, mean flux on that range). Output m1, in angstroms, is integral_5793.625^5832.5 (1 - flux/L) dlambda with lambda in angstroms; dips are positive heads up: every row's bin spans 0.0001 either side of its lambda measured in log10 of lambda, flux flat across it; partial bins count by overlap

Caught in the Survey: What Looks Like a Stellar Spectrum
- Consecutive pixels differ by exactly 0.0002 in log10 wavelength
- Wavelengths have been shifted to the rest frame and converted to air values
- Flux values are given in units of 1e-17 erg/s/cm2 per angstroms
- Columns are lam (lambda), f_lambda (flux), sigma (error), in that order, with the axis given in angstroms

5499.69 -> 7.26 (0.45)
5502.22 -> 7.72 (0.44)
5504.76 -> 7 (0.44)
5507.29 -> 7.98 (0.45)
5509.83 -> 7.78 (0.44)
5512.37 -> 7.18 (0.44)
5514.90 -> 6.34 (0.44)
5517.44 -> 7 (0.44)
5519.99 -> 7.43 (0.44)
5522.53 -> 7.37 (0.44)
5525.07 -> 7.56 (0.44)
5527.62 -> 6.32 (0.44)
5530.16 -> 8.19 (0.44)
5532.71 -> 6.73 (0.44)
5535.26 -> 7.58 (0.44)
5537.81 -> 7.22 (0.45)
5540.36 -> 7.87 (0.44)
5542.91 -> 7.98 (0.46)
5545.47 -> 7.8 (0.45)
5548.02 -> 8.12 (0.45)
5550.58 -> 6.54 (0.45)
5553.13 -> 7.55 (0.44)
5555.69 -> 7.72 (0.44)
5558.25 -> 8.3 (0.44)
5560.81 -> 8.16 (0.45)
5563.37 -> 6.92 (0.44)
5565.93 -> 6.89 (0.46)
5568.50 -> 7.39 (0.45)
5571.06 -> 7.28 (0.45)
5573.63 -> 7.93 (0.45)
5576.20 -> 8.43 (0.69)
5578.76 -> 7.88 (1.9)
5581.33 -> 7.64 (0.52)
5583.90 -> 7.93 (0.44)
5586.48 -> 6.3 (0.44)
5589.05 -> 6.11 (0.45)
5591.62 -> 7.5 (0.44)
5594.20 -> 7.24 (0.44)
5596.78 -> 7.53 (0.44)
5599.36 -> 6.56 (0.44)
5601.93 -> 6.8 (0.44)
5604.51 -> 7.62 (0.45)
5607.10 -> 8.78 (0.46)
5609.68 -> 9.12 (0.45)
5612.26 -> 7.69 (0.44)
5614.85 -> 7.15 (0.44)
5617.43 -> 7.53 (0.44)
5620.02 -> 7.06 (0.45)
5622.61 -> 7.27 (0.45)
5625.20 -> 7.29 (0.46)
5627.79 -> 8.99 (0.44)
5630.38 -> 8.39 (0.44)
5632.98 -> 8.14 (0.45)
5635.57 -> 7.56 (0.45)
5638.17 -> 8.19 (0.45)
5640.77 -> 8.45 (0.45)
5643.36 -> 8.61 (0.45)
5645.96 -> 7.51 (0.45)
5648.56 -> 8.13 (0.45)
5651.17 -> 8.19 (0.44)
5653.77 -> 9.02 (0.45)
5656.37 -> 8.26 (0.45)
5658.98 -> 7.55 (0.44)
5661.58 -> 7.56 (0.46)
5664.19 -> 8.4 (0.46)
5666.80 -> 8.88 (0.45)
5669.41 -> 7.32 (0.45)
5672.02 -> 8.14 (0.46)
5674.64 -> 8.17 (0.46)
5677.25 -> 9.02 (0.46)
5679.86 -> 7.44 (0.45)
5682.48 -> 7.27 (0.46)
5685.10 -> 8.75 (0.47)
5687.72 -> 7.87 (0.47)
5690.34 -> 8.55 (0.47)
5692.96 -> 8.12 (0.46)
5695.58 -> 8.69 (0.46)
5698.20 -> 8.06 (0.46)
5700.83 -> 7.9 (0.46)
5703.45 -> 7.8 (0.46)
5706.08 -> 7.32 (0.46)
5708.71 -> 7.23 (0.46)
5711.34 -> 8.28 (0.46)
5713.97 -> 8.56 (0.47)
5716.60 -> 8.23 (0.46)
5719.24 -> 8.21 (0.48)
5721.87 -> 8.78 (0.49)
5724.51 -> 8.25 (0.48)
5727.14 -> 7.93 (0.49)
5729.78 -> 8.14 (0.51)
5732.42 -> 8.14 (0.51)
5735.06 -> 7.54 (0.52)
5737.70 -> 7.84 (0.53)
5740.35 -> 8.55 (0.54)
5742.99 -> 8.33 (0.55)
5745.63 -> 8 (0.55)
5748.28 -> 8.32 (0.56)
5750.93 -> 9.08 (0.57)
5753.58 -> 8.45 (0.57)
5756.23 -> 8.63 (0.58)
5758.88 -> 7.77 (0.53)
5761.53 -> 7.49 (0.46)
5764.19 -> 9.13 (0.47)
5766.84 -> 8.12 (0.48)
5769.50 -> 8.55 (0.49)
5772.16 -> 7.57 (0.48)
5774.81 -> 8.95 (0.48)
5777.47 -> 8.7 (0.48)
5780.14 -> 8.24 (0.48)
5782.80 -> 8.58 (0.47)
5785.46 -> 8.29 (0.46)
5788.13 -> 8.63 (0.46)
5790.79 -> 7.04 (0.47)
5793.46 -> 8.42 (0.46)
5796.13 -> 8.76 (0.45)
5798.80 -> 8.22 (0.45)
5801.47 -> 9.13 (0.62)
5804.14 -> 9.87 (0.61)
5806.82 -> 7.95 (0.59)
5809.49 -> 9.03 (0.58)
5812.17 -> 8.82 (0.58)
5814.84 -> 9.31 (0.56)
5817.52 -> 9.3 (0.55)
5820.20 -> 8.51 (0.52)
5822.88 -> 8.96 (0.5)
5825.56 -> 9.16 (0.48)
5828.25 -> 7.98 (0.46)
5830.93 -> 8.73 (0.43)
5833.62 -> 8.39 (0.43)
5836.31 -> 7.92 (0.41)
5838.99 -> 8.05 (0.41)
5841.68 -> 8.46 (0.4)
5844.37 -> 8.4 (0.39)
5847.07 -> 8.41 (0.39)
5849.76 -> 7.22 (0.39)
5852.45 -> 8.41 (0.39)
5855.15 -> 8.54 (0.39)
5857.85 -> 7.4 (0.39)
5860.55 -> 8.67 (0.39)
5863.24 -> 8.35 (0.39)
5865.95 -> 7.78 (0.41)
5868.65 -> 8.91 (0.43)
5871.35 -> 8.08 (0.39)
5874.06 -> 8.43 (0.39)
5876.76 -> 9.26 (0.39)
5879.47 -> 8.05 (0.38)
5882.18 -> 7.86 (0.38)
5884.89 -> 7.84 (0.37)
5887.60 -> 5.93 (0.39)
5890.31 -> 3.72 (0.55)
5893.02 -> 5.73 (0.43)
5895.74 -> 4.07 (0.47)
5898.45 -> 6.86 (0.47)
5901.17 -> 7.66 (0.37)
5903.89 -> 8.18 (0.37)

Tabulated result -4.7 angstroms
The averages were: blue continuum 8.13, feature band 8.82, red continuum 7.74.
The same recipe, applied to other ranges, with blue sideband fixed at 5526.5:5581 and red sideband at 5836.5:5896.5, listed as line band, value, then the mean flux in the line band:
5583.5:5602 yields 1.5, 6.96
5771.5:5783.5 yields -1.3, 8.45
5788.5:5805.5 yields -2.1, 8.58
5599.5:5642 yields -1.4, 7.84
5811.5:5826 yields -2.6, 9.01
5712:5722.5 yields -1.1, 8.41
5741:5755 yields -1.5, 8.44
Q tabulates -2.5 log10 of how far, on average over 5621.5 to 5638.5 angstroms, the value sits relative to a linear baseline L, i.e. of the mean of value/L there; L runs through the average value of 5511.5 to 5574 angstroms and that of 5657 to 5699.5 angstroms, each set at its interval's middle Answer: -0.01 mag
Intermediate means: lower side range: 7.41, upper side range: 8.11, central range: 7.97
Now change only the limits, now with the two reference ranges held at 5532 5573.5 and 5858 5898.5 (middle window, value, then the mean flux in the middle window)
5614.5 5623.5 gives 0.032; 7.26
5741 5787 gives -0.135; 8.37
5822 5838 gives -0.158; 8.5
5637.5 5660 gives -0.105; 8.22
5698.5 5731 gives -0.088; 8.05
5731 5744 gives -0.093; 8.07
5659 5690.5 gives -0.088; 8.08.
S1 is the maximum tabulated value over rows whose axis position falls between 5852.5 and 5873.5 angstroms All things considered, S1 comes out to 8.91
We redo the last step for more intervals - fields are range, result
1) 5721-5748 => 8.78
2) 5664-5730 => 9.02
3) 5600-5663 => 9.12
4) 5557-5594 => 8.43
